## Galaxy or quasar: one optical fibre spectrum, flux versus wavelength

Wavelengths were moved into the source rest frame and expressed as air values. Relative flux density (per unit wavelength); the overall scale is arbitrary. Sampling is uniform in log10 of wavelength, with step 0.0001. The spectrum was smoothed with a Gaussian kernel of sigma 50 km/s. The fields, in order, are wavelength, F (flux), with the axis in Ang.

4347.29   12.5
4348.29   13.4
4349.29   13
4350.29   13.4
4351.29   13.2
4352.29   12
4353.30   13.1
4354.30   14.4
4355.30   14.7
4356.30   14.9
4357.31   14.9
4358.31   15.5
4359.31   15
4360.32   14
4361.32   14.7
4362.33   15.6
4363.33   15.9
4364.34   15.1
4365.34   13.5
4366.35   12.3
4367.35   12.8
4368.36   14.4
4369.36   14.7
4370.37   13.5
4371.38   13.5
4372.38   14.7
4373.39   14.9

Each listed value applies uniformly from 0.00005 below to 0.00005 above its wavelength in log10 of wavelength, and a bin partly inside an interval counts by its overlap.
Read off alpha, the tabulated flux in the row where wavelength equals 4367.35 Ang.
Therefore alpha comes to 12.8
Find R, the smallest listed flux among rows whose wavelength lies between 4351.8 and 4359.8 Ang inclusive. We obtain 12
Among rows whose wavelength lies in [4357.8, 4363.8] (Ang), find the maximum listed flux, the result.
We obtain 15.9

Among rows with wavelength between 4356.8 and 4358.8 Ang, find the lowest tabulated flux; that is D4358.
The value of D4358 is 14.9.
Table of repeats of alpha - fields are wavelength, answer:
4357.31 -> 14.9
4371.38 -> 13.5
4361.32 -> 14.7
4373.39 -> 14.9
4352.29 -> 12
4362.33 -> 15.6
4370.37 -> 13.5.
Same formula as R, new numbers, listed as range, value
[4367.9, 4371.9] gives 13.5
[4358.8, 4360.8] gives 14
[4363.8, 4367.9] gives 12.3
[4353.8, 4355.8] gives 14.4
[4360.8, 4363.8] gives 14.7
